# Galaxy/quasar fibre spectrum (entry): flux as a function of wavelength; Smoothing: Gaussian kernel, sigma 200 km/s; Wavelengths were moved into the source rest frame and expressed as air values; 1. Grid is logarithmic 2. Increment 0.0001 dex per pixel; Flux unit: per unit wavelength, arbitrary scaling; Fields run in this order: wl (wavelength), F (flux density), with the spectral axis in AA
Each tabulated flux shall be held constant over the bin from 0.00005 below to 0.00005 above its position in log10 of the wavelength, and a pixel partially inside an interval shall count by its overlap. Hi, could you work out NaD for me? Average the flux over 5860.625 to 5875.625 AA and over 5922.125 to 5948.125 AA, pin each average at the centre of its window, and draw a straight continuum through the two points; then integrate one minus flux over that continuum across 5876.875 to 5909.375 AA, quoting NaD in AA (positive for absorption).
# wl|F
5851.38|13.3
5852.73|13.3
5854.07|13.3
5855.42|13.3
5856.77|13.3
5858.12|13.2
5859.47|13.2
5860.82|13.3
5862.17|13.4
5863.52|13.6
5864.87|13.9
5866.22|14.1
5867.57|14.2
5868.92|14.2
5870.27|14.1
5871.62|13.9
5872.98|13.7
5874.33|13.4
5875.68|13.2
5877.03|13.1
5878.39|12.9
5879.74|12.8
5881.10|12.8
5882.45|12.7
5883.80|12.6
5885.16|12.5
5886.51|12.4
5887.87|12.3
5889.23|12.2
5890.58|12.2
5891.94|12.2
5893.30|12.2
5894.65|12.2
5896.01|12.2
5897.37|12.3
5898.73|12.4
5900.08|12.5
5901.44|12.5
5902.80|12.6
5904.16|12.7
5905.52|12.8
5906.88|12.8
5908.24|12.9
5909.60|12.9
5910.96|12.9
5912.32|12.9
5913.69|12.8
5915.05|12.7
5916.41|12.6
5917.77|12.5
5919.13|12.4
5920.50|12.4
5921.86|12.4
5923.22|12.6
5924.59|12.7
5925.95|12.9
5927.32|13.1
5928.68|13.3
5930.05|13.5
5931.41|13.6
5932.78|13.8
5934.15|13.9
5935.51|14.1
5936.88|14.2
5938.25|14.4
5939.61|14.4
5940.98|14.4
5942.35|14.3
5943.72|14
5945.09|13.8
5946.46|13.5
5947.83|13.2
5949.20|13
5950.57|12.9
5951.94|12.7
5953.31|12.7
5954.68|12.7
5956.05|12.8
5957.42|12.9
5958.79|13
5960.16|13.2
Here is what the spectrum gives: 2.87 AA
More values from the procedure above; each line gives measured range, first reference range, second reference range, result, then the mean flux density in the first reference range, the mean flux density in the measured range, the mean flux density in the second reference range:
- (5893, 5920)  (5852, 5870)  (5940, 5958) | 1.7 AA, 13.6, 12.6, 13.3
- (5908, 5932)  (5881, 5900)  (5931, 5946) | 1.0 AA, 12.4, 12.8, 14.1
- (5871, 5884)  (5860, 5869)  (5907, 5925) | 0.4 AA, 13.8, 13.1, 12.7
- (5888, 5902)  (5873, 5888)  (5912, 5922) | 0.5 AA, 12.9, 12.3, 12.6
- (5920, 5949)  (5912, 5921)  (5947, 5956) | -1.8 AA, 12.6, 13.5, 12.9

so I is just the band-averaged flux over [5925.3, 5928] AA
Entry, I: 13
